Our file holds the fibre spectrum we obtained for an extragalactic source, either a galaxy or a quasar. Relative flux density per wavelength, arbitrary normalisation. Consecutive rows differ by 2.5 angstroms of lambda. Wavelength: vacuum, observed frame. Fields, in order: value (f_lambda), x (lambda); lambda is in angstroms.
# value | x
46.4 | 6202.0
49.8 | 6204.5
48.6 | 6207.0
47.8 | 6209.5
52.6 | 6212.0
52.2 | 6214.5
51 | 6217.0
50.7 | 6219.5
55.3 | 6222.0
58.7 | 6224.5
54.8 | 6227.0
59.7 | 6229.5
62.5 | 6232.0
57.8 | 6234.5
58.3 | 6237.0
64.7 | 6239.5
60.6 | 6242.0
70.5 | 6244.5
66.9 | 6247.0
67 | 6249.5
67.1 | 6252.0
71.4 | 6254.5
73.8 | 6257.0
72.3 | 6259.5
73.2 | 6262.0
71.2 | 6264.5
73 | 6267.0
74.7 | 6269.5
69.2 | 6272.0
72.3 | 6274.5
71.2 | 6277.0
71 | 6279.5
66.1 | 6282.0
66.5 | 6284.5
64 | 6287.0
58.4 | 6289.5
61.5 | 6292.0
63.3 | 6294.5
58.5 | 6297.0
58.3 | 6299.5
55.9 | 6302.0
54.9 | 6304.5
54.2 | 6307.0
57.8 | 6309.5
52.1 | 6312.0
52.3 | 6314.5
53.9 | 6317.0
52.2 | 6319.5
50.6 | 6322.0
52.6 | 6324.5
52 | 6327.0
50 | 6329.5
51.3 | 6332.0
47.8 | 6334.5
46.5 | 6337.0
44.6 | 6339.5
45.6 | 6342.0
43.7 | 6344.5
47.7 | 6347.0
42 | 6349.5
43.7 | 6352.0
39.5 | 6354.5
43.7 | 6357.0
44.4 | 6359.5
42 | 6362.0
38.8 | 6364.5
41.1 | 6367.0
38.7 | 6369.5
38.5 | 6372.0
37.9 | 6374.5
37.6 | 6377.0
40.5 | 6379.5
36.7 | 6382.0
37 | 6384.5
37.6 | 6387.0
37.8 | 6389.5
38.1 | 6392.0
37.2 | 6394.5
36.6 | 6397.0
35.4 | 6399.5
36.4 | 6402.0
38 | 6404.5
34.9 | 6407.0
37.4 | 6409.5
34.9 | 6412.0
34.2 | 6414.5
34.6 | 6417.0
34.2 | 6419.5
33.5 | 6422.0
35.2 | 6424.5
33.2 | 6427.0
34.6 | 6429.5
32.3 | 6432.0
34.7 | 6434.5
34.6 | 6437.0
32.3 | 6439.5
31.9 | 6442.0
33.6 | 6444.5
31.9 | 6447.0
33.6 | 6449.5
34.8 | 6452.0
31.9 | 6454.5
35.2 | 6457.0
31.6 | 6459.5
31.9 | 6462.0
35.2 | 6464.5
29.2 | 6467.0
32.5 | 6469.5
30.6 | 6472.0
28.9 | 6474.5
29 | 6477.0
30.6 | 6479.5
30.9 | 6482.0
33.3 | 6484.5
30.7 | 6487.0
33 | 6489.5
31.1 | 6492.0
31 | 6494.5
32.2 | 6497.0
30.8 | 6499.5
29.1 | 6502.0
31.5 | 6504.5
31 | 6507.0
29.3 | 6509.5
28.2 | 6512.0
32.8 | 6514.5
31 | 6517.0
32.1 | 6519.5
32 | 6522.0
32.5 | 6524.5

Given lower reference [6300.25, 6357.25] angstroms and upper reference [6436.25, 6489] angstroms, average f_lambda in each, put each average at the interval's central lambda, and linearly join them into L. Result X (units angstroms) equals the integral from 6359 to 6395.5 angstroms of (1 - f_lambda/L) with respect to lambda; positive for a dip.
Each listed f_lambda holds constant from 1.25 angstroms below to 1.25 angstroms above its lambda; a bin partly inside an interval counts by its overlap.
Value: 3.7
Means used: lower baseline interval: 49.5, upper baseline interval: 32.1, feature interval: 38.8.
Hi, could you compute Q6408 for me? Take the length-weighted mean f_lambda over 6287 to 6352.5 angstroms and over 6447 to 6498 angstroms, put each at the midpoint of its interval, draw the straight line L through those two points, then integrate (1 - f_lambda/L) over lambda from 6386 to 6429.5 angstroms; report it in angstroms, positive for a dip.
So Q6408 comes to 5.07 angstroms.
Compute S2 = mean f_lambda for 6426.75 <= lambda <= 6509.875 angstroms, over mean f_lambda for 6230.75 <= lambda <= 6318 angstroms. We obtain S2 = 0.5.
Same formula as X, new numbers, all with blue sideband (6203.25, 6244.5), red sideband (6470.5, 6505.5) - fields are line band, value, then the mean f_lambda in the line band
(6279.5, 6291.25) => -3.4 angstroms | 64.4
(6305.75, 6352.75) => -3.7 angstroms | 49.6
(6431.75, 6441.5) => 0.6 angstroms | 33.5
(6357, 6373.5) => 0.7 angstroms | 40.8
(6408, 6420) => 0.9 angstroms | 35.1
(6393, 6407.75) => 1.0 angstroms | 36.5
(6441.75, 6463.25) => 0.8 angstroms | 33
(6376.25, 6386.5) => 0.8 angstroms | 37.9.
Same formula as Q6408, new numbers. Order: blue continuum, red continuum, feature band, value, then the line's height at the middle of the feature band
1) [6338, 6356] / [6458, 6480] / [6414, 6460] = 1.10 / 34.5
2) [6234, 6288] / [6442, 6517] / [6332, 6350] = 2.95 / 55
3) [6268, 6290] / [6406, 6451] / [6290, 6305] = 1.26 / 64.3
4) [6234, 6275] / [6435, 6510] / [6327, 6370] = 6.76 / 52.7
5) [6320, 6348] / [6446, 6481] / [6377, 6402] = 2.42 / 41.4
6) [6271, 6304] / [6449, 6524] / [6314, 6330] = 1.75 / 58.4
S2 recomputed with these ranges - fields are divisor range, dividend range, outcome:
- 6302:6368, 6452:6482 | 0.66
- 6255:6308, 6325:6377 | 0.67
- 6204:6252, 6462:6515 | 0.54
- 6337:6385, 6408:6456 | 0.82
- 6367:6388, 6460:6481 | 0.81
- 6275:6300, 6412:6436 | 0.53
